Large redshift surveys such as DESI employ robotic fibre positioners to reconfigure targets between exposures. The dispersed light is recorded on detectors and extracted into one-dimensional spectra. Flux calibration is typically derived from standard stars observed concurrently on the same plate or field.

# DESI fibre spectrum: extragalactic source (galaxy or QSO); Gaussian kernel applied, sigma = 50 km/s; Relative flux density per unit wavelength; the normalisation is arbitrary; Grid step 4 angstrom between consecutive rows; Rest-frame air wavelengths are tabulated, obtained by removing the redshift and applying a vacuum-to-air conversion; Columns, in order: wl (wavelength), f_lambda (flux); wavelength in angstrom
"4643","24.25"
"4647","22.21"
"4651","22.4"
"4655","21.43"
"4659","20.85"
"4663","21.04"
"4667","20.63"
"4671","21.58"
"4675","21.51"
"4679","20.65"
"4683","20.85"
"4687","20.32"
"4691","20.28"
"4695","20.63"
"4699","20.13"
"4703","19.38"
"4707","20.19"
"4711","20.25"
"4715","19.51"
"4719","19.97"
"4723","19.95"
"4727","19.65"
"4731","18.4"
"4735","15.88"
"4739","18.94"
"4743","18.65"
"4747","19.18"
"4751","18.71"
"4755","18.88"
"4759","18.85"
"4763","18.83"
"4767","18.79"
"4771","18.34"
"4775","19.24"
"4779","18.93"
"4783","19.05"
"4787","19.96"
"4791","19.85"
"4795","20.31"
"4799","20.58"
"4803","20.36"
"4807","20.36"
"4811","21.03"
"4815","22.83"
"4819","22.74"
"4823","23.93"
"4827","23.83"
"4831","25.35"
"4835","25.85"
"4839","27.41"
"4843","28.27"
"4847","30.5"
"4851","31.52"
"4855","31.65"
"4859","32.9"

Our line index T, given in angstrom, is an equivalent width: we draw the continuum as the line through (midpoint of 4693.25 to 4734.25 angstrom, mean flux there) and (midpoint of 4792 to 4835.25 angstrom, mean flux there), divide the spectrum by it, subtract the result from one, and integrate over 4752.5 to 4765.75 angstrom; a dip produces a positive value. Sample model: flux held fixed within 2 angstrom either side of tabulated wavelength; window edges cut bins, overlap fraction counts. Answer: 1.28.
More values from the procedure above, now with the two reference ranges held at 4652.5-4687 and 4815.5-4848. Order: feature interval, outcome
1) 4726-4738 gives 2.6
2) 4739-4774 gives 7.0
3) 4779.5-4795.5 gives 3.1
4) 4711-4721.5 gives 1.2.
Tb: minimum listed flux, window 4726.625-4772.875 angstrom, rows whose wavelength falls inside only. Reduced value 15.88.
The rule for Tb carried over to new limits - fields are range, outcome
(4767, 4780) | 18.34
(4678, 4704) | 19.38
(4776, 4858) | 18.93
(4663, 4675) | 20.63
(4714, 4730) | 19.51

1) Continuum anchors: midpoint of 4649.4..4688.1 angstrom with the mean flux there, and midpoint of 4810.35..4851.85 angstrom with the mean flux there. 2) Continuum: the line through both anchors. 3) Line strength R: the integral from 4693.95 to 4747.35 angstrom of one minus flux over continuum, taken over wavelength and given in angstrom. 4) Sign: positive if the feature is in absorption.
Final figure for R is 7.7 angstrom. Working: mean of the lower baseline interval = 21.1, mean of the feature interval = 19.3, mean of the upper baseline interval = 25.7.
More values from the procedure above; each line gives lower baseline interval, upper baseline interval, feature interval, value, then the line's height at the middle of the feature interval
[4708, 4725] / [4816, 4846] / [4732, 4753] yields 2.9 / 21.2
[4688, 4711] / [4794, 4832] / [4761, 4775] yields 1.7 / 21.3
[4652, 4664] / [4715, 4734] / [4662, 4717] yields -0.5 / 20.3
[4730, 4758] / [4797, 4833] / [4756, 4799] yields 2.1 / 20.3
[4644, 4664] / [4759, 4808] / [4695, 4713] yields 0.7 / 20.9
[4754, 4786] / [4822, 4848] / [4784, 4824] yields 3.0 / 22.8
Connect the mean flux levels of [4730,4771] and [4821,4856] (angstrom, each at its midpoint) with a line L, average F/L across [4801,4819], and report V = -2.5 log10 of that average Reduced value 0.15 mag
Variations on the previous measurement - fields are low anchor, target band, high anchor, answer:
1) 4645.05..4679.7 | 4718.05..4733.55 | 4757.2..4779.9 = 0.03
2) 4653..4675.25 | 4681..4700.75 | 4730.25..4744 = -0.03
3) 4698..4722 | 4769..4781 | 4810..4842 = 0.19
